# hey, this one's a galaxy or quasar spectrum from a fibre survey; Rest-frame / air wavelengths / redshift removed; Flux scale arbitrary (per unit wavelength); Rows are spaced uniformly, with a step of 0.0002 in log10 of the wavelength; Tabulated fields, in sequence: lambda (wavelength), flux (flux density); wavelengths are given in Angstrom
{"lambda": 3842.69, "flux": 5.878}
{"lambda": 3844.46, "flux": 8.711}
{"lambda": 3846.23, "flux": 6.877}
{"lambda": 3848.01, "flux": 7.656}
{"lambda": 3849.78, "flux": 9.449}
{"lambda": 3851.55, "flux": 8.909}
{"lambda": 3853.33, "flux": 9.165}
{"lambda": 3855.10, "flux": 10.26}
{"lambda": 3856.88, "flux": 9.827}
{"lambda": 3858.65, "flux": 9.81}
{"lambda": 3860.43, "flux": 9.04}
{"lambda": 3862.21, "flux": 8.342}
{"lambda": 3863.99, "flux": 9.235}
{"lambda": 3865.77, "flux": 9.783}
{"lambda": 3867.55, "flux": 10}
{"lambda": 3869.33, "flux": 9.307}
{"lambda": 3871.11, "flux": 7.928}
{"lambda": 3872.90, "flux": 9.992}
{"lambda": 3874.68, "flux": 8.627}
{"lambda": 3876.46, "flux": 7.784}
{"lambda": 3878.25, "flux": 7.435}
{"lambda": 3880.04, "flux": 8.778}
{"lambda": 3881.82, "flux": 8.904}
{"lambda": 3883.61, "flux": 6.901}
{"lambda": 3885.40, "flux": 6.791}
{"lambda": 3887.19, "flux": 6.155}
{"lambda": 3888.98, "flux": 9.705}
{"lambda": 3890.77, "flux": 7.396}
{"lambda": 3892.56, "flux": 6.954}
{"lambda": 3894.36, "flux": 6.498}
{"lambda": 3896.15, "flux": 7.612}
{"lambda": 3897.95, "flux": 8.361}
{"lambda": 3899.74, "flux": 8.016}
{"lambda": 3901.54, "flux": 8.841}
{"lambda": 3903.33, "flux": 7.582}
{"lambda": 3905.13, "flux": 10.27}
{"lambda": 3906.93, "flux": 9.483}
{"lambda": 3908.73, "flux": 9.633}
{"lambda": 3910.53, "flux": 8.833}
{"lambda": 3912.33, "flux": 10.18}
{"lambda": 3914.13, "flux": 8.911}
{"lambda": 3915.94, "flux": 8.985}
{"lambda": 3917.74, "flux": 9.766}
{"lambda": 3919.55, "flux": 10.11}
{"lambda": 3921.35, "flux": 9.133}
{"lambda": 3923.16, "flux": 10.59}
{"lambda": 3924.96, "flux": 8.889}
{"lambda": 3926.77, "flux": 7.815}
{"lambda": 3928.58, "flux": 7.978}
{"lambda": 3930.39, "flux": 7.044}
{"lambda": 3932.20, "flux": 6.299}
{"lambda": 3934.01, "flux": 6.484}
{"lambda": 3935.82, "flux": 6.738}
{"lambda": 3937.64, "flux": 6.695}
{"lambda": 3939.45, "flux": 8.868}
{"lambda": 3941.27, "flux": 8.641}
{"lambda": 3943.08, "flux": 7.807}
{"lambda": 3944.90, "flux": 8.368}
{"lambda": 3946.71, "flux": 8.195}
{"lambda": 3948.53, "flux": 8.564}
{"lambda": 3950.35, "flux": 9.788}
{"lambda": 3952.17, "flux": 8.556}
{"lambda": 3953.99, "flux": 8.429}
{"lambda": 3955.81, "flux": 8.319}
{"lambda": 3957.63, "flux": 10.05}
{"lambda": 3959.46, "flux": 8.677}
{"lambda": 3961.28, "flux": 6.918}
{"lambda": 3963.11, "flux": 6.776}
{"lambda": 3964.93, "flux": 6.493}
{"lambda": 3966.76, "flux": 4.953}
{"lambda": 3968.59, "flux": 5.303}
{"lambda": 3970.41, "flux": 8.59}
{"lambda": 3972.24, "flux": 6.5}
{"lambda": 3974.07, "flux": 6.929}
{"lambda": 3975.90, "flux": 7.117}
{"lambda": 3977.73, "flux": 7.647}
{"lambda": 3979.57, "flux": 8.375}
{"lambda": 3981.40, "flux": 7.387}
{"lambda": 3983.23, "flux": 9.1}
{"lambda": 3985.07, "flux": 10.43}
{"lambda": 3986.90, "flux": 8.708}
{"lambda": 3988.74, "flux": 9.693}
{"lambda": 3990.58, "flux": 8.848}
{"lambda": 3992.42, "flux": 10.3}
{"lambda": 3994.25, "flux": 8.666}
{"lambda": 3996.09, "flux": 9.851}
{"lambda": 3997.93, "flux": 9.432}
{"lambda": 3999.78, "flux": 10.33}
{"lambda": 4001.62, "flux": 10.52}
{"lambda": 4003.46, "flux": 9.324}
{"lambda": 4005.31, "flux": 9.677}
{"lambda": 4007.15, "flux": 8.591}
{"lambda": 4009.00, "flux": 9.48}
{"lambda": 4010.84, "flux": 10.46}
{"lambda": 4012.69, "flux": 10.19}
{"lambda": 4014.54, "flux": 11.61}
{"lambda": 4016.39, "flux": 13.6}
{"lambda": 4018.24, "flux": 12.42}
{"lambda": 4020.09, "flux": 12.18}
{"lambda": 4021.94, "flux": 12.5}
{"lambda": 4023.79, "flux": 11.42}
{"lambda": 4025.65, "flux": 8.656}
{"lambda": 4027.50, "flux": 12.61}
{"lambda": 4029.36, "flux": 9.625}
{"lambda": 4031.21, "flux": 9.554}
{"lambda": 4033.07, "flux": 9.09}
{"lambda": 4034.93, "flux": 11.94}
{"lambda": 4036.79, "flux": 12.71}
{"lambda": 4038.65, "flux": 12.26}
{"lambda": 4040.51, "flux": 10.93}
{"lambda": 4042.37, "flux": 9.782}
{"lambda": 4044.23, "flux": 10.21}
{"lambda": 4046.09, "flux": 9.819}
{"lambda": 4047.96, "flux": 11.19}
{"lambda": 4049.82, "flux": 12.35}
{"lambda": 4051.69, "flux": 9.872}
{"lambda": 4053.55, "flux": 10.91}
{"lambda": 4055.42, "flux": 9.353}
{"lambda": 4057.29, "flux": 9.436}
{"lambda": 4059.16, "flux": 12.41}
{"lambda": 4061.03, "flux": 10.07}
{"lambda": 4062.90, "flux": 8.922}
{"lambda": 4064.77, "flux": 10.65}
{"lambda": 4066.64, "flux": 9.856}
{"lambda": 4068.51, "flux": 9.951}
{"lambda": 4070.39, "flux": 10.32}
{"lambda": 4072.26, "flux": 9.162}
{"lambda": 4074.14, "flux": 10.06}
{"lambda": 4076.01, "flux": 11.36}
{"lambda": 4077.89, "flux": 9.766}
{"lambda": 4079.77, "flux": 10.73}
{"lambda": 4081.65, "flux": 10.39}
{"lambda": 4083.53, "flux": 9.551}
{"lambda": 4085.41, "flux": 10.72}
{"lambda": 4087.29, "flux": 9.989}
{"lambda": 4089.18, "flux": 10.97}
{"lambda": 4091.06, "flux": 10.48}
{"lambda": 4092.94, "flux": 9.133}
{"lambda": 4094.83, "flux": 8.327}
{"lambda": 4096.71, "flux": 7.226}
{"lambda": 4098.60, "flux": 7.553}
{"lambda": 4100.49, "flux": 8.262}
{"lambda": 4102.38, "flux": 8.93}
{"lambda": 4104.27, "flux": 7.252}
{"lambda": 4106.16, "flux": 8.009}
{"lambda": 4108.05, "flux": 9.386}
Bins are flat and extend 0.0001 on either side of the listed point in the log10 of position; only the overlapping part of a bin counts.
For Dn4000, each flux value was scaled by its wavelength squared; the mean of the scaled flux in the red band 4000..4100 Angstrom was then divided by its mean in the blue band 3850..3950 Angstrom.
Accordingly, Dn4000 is 1.31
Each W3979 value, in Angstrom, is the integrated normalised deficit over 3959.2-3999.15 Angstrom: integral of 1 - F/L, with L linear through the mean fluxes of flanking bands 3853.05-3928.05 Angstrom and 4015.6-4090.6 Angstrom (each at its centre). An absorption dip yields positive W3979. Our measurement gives 7.2 Angstrom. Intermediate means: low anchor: 8.75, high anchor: 10.7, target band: 8.04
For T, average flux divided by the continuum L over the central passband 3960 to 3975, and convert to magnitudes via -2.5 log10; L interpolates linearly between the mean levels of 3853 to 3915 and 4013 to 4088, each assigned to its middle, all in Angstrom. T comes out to 0.41 mag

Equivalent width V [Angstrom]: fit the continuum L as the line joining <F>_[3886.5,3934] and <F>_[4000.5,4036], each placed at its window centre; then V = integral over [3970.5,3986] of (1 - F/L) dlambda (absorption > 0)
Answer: 3.0 Angstrom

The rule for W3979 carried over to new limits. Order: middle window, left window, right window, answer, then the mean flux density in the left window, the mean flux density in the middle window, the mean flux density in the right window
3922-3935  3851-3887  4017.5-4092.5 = 2.0 Angstrom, 8.79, 7.89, 10.6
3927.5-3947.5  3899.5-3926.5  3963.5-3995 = 2.8 Angstrom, 9.28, 7.56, 7.93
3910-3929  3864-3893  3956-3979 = -3.5 Angstrom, 8.33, 9.24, 7.21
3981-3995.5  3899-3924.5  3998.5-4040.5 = 1.6 Angstrom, 9.31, 9.22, 10.8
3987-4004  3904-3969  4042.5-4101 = -1.1 Angstrom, 8.31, 9.62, 9.98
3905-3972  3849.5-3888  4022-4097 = 7.6 Angstrom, 8.74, 8.26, 10.3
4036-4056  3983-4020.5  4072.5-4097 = -1.6 Angstrom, 10.2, 10.9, 9.95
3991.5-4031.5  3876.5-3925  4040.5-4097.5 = -3.9 Angstrom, 8.53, 10.5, 10.1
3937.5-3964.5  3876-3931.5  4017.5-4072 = 2.5 Angstrom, 8.43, 8.32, 10.7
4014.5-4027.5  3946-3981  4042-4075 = -3.7 Angstrom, 7.68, 11.8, 10.2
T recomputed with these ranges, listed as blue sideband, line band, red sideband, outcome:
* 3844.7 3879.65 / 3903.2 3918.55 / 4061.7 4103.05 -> -0.04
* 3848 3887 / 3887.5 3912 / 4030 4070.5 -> 0.09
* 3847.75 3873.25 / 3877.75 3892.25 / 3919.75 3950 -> 0.15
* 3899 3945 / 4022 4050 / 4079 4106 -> -0.20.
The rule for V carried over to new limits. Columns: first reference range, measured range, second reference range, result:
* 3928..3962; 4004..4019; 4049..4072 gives -2.17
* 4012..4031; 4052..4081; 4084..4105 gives -0.76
